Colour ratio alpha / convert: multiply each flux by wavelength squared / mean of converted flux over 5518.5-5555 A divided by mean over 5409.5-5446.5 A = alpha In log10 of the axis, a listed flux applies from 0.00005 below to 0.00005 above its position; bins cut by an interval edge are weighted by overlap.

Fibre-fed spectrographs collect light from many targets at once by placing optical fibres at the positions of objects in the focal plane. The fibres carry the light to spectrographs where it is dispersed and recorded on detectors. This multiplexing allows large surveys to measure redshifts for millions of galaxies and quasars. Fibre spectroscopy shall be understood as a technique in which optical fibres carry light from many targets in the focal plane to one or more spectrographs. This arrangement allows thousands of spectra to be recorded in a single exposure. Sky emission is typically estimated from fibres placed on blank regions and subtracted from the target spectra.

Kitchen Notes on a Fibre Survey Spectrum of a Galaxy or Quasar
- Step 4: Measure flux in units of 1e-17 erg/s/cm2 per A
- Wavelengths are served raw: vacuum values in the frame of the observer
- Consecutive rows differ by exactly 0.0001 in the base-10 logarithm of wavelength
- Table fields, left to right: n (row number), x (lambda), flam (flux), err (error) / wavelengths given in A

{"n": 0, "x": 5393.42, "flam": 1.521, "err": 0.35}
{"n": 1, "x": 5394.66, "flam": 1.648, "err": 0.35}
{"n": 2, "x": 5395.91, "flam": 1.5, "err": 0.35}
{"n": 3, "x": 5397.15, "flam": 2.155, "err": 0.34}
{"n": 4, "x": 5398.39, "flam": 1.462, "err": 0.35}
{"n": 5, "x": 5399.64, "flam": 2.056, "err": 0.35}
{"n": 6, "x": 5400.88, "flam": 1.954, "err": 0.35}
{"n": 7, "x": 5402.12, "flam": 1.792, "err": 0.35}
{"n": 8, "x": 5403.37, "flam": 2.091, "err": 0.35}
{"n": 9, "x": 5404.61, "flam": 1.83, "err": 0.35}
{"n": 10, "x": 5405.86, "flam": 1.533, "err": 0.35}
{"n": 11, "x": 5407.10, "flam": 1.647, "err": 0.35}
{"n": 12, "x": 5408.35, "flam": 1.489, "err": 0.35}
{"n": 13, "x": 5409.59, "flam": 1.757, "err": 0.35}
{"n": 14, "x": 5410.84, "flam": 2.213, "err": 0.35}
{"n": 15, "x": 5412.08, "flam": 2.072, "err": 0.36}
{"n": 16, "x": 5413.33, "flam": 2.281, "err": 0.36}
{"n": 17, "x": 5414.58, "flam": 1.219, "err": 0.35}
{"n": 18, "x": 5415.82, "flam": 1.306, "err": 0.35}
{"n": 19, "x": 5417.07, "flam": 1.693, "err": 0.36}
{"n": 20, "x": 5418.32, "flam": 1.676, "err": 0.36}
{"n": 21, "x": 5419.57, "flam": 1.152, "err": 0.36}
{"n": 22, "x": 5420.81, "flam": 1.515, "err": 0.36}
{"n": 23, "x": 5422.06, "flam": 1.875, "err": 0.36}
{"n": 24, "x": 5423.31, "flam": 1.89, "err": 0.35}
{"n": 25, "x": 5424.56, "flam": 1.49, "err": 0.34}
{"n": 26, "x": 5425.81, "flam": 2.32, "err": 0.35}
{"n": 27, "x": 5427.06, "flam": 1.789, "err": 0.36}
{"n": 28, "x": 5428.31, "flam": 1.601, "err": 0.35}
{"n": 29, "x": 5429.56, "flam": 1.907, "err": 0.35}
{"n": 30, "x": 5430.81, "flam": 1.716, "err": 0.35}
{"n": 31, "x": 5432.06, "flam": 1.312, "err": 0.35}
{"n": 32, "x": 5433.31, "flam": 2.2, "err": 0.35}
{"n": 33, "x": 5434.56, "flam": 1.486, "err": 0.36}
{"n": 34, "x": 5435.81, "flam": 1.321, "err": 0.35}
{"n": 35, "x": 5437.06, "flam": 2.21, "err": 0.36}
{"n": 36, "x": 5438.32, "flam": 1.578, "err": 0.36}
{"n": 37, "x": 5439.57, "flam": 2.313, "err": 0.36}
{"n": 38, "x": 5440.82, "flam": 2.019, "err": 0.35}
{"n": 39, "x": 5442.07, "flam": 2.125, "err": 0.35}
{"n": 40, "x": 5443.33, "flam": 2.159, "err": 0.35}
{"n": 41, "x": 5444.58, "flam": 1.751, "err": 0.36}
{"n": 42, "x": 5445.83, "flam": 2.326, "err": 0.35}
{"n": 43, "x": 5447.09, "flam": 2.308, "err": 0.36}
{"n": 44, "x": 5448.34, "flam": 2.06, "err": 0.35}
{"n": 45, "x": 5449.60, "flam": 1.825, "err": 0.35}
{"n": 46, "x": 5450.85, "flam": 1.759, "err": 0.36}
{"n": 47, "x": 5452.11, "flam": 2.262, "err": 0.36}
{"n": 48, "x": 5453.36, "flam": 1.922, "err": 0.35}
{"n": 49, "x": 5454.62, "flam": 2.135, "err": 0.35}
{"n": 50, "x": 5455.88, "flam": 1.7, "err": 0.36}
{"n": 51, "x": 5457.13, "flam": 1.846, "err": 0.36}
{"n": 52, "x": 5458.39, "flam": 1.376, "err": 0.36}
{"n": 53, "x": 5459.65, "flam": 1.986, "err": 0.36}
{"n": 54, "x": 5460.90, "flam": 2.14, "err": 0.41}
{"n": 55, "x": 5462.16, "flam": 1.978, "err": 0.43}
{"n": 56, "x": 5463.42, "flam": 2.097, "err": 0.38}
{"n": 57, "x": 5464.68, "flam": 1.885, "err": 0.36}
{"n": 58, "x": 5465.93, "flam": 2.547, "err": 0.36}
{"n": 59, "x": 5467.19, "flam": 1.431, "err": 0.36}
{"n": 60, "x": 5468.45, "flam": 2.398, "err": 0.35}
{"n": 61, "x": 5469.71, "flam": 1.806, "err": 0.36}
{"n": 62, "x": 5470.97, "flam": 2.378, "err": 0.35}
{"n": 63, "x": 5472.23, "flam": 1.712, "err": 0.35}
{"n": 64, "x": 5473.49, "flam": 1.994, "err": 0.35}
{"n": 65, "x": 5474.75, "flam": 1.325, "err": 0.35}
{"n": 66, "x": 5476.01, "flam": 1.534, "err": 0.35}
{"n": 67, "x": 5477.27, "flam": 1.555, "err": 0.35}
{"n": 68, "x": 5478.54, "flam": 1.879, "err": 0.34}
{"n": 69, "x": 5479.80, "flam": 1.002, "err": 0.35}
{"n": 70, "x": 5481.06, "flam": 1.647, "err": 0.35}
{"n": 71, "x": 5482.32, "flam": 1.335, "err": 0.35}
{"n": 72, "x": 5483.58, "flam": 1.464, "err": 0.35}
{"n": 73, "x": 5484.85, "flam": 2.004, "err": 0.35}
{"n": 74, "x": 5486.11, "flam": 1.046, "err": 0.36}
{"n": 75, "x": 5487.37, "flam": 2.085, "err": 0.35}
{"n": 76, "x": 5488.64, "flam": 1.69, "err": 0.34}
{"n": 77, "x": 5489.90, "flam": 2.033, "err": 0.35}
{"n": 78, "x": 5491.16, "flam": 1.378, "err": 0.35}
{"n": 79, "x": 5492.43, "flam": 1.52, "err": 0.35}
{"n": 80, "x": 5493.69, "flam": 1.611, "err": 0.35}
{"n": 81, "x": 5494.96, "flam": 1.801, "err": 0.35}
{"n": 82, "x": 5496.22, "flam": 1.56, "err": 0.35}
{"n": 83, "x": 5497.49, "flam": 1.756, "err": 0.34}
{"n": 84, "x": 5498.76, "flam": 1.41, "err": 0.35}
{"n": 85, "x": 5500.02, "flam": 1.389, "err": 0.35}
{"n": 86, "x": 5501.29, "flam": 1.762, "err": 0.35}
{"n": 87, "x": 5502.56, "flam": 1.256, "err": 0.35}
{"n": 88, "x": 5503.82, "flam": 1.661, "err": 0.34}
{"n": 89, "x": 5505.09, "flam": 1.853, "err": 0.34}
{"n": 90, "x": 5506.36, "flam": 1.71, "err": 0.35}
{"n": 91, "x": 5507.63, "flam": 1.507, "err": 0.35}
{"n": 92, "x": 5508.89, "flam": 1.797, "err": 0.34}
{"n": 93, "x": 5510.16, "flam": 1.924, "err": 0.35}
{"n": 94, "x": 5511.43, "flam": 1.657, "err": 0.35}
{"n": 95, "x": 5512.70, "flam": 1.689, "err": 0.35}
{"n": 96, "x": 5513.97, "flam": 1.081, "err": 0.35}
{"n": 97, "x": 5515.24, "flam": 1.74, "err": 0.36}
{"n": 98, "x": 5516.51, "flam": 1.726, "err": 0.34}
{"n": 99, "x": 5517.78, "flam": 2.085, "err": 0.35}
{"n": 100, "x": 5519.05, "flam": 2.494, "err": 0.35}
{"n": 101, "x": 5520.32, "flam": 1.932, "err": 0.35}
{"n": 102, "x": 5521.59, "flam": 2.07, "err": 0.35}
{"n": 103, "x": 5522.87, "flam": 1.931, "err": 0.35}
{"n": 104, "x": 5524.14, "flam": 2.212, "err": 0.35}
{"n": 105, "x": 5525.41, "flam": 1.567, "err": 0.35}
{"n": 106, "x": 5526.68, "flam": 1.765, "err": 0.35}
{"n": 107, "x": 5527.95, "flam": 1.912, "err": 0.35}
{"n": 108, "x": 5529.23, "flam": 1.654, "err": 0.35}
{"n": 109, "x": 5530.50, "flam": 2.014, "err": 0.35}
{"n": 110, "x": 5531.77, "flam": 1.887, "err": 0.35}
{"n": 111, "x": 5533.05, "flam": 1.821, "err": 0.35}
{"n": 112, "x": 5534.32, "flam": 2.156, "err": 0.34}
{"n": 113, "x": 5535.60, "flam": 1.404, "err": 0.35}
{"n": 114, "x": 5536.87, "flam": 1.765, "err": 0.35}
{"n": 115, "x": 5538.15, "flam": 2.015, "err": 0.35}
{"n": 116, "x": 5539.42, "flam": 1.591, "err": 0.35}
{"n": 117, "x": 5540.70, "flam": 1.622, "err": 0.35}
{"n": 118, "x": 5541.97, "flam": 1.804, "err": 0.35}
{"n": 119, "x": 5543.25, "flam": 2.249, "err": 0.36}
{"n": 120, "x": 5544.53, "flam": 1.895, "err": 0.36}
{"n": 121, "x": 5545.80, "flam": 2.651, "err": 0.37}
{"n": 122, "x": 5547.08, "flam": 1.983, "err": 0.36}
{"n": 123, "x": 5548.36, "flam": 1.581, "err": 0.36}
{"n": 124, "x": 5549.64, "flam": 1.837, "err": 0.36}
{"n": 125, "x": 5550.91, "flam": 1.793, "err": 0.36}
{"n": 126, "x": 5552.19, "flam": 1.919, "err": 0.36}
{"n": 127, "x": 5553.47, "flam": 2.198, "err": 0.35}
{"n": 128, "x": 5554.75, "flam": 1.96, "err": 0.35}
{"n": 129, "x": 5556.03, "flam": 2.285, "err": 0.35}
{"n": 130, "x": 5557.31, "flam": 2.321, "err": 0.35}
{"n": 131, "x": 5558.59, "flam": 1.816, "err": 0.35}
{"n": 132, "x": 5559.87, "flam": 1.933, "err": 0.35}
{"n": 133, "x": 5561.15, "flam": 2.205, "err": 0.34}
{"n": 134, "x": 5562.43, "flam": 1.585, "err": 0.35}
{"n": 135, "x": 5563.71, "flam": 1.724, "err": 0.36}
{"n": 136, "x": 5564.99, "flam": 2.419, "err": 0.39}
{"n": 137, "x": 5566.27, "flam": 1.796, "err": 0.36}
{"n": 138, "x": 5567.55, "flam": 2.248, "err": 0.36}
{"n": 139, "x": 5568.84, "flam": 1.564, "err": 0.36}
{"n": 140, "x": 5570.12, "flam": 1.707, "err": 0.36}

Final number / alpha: 1.1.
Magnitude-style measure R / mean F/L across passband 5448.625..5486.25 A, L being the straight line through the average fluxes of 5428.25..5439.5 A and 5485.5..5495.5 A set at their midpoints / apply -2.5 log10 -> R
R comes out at -0.08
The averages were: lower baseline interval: 1.74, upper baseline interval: 1.65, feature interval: 1.81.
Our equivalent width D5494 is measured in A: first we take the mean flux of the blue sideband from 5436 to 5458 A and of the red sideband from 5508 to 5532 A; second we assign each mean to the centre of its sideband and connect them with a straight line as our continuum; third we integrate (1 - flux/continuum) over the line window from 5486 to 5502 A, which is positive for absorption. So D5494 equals 2.2 A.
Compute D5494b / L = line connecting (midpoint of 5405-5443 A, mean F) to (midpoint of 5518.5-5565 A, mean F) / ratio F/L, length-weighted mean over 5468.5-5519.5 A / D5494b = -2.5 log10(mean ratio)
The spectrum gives 0.12 mag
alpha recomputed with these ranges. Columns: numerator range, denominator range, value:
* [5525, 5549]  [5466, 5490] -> 1.11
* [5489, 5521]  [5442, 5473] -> 0.86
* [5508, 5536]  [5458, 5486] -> 1.05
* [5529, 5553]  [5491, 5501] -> 1.22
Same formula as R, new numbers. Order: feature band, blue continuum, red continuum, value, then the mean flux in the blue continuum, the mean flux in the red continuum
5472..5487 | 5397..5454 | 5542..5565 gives 0.23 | 1.83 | 2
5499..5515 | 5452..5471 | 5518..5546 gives 0.20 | 1.97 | 1.92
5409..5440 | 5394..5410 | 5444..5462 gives 0.06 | 1.76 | 1.96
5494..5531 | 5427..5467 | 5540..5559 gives 0.13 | 1.92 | 1.99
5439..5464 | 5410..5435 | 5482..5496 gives -0.18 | 1.74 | 1.64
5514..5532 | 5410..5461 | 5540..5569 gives 0.02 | 1.85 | 1.98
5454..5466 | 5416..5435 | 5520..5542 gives -0.12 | 1.7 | 1.84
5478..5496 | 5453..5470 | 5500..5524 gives 0.16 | 1.95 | 1.77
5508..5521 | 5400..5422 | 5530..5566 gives 0.05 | 1.73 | 1.94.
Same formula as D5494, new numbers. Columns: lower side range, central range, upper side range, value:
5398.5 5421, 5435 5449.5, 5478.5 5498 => -2.8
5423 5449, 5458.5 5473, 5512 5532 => -0.9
